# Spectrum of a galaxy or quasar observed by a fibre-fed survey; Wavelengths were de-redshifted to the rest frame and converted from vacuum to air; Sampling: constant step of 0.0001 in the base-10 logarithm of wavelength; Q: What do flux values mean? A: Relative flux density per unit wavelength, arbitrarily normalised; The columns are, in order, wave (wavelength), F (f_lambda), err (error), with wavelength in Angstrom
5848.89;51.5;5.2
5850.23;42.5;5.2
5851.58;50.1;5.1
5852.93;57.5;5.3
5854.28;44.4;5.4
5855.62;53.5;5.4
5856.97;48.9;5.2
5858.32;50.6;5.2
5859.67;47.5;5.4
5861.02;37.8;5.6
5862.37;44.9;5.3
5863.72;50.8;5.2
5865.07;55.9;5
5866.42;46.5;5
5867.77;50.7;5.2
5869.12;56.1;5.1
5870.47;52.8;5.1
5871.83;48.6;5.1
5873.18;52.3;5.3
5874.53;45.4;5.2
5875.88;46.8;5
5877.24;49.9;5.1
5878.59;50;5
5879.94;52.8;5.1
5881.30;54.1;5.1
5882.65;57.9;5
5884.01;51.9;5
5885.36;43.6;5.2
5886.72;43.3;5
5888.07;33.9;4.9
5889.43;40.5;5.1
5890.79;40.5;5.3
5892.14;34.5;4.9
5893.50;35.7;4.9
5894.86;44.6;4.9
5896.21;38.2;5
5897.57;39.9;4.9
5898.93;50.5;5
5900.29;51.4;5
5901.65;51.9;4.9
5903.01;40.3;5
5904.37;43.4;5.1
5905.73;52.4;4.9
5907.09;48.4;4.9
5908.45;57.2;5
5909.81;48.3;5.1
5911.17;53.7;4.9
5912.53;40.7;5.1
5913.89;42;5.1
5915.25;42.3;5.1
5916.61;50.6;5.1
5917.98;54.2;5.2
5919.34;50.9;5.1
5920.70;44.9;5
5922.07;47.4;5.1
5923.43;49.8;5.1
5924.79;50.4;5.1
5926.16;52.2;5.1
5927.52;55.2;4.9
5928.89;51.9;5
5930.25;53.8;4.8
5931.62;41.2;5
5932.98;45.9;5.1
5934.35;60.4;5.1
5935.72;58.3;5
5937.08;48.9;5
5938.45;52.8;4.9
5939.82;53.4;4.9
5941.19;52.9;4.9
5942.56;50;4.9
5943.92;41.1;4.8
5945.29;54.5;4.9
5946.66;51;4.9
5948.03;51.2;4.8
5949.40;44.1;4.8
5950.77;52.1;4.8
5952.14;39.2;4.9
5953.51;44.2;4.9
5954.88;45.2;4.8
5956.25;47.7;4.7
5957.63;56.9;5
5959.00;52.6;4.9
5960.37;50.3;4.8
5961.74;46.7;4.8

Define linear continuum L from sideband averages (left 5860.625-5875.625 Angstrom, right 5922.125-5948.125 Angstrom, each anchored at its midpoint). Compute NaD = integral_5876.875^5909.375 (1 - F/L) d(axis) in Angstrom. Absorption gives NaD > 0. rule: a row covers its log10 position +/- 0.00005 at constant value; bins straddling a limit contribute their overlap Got 2.6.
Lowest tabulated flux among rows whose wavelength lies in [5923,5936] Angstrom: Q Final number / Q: 41.2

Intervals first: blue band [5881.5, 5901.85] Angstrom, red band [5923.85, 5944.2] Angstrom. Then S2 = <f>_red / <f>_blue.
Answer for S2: 1.17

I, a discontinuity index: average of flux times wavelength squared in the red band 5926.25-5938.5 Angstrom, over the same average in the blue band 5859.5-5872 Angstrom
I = 1.08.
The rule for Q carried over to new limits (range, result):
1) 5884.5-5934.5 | 33.9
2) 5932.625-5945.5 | 41.1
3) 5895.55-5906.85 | 38.2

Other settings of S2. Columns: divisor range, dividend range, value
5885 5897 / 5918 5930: 1.29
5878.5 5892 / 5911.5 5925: 1.03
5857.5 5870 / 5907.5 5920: 1.00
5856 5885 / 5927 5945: 1.02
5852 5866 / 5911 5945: 1.01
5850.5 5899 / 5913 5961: 1.05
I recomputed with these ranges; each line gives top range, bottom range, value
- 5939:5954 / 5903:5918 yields 1.03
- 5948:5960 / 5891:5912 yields 1.07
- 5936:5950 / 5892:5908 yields 1.14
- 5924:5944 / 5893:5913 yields 1.12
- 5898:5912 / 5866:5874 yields 0.98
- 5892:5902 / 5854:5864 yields 0.93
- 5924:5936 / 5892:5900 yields 1.27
